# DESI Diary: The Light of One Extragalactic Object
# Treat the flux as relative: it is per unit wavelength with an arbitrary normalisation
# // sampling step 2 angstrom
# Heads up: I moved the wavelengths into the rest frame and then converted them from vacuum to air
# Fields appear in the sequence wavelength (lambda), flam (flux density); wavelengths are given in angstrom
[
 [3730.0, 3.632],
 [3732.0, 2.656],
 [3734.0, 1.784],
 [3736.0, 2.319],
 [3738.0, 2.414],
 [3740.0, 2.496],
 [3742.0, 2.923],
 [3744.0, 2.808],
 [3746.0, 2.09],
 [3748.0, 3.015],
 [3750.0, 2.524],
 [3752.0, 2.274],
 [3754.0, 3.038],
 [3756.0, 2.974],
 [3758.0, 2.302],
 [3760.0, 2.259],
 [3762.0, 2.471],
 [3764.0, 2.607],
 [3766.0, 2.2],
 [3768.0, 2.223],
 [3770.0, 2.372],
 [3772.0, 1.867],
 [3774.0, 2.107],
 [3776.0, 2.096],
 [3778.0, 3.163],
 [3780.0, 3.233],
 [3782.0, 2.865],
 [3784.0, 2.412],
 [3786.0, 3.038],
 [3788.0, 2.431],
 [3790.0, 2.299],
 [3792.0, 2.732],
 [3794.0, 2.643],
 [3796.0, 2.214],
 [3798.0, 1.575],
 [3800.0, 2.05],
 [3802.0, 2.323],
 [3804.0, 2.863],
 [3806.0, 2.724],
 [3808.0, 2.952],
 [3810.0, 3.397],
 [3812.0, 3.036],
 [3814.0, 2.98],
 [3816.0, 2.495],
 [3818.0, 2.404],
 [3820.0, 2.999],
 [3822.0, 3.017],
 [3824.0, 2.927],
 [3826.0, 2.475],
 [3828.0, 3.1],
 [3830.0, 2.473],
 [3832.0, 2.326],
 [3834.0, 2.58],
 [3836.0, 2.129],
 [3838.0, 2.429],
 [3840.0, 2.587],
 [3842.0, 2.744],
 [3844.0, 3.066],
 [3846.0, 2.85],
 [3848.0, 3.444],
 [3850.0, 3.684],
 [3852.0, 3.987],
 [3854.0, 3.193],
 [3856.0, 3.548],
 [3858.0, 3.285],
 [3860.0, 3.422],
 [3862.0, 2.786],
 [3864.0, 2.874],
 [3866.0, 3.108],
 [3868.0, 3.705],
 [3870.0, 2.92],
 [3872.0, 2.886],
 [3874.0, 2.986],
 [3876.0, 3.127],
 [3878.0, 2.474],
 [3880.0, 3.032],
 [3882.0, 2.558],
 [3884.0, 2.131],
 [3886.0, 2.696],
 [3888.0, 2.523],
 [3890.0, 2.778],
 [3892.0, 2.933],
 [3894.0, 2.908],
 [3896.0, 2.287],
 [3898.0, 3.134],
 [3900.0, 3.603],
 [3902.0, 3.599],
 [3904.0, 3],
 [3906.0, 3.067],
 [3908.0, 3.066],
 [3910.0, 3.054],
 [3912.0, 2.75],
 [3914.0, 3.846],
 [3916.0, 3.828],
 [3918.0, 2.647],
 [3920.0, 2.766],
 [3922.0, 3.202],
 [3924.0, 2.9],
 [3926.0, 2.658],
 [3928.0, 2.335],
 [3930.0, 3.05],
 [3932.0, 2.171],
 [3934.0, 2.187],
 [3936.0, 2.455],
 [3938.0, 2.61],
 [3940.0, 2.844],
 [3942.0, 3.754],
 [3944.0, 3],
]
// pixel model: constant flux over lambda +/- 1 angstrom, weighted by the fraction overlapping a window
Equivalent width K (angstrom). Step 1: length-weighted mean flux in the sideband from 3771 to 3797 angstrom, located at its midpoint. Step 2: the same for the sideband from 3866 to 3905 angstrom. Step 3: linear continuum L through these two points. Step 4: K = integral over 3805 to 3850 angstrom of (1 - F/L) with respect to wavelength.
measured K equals -1.6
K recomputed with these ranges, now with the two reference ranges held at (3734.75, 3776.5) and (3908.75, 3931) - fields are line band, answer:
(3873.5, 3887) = 0.8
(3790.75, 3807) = 1.3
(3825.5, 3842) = 1.1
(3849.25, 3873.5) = -4.1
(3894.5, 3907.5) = -0.7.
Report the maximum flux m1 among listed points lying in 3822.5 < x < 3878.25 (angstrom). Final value 3.987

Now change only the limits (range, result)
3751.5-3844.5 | 3.397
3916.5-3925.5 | 3.202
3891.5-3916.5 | 3.846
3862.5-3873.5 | 3.705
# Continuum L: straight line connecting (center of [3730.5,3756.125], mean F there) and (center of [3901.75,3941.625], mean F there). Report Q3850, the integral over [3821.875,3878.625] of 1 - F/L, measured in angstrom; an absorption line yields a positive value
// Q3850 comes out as -4.1 angstrom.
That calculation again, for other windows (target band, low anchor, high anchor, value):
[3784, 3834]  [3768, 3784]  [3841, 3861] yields 3.9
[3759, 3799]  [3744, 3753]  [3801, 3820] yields 3.3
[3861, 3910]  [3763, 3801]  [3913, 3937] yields -3.6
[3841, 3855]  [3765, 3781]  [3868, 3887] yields -3.0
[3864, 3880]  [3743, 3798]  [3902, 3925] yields -0.4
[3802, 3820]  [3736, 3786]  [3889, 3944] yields -1.1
